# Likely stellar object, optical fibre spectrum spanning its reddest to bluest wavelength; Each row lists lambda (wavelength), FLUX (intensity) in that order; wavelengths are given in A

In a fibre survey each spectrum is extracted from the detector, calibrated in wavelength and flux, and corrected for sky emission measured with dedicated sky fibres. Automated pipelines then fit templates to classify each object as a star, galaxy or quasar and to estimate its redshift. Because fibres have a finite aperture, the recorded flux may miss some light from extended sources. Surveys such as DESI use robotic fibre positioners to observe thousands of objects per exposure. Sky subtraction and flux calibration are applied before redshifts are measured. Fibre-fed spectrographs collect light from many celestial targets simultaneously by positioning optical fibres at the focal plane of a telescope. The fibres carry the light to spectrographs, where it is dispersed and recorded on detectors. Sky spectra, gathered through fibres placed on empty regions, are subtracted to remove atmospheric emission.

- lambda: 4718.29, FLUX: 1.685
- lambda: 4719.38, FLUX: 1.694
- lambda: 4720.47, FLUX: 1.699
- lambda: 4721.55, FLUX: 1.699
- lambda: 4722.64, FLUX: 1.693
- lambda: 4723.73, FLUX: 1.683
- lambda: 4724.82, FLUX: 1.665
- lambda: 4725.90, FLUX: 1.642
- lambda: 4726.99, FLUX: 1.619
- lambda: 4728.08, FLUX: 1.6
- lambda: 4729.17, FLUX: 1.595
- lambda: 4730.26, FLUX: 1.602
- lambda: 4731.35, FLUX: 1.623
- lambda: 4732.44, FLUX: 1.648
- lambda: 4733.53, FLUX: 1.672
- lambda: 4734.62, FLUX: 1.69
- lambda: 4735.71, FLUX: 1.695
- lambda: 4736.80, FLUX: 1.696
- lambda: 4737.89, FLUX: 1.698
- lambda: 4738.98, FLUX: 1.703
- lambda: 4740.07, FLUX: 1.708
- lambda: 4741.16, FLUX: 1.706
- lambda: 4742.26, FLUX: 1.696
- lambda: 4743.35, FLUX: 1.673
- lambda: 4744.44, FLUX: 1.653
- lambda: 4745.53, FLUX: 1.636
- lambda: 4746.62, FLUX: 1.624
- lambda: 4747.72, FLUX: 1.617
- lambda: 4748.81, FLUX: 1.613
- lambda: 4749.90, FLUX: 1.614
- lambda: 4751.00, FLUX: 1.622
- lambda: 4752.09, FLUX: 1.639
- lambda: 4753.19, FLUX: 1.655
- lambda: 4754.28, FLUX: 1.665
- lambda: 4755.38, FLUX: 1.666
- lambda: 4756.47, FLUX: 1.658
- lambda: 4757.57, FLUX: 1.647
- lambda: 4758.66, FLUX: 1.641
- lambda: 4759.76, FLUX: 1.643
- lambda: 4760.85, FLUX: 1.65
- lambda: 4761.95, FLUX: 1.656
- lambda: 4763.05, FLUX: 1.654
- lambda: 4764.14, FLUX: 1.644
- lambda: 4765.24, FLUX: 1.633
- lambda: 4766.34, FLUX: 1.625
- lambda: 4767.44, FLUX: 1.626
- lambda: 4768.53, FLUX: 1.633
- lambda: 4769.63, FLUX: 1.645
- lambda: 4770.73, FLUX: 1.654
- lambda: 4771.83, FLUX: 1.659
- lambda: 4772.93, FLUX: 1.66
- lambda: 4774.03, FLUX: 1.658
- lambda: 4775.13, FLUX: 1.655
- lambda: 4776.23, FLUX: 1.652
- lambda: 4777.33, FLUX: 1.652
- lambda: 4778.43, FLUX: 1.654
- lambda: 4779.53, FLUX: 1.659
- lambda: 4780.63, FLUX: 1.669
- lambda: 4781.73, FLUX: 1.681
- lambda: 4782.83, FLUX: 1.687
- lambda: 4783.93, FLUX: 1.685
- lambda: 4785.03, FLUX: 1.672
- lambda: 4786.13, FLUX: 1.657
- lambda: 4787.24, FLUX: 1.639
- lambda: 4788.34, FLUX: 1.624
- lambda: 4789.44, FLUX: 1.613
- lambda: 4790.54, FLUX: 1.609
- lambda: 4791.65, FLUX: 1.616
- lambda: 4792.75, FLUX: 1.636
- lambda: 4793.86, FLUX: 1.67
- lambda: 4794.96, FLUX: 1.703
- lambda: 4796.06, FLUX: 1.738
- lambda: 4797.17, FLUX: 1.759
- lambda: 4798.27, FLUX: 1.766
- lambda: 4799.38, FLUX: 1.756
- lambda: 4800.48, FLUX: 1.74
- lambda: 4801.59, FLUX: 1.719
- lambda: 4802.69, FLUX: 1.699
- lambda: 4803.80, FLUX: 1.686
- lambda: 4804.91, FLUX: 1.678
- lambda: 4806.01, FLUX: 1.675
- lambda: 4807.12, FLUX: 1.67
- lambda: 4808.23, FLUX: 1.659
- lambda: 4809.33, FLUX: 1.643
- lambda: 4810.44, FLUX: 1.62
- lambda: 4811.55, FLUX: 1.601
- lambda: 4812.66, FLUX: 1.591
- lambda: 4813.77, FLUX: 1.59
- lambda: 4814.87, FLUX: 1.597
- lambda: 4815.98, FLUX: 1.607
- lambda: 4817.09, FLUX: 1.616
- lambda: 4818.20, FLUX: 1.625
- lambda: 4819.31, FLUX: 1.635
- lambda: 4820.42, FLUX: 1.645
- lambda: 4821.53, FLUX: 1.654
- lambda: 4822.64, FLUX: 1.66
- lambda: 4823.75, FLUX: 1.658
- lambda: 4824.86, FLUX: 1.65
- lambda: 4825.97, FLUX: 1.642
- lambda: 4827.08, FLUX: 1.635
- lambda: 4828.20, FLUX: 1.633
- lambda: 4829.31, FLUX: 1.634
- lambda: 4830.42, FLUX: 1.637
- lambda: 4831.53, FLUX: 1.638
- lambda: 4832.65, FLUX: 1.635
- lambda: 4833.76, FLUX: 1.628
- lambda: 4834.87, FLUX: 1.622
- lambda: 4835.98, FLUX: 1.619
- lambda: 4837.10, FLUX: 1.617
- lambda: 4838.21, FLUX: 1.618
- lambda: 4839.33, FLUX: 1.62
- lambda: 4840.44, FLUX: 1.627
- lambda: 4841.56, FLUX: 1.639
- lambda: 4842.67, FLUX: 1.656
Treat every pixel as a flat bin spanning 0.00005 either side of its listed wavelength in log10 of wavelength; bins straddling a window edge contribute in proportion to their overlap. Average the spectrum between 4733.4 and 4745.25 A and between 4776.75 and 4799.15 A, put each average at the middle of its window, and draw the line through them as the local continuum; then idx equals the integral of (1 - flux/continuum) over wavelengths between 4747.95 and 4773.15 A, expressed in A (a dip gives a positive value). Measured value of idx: 0.6 A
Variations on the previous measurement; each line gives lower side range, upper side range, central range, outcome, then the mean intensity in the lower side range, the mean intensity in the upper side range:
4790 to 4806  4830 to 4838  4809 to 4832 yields 0.3 A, 1.7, 1.63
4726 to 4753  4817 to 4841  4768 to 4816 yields -0.6 A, 1.65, 1.63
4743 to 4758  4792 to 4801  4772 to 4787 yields 0.2 A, 1.64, 1.72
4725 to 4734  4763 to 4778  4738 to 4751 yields -0.2 A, 1.63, 1.65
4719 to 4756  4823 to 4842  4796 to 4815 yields -0.4 A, 1.66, 1.63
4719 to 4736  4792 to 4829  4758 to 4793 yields 0.2 A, 1.66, 1.66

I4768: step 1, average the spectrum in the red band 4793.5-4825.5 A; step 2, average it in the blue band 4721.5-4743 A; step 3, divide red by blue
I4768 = 1.00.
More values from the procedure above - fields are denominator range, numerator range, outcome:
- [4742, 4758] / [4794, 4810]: 1.04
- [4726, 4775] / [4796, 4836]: 1.00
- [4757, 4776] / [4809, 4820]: 0.98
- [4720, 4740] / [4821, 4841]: 0.98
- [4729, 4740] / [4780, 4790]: 1.00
